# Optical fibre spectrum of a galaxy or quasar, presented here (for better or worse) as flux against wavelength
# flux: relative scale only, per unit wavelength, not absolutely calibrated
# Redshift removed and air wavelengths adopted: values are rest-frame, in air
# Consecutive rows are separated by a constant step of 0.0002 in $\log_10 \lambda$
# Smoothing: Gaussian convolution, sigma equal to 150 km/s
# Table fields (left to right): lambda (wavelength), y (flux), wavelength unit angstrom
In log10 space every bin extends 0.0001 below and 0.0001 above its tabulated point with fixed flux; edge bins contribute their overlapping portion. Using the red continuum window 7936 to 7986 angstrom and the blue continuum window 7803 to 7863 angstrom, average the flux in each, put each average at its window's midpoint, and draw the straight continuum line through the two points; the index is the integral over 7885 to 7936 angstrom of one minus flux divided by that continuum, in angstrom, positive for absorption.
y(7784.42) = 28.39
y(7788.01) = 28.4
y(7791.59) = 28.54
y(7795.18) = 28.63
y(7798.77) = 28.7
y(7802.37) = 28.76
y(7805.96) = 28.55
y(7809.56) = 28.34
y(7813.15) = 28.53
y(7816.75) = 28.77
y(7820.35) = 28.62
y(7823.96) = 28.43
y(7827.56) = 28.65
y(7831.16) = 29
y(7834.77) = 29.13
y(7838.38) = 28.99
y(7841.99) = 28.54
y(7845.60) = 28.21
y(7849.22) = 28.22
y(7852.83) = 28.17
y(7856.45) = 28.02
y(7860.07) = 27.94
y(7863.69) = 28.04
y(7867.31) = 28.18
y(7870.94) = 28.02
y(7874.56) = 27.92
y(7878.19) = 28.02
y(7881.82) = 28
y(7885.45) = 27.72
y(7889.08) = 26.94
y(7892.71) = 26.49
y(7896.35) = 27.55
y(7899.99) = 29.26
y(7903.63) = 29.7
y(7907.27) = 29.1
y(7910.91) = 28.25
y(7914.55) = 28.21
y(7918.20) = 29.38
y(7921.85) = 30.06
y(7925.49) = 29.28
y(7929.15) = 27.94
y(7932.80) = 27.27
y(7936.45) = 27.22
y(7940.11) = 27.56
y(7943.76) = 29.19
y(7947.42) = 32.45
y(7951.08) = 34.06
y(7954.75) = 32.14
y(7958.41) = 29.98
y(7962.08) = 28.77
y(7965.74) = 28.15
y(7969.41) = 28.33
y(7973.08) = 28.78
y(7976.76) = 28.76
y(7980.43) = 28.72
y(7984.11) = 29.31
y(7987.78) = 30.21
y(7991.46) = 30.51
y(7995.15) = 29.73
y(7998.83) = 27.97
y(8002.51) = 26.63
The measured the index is 1.4 angstrom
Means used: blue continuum 28.5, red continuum 29.6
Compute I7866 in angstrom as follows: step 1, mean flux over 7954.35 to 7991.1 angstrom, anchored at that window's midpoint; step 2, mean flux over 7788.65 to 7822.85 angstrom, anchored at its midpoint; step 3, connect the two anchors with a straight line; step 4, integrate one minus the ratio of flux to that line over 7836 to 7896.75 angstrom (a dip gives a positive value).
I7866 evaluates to 1.8 angstrom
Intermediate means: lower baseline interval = 28.6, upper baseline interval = 29.3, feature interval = 28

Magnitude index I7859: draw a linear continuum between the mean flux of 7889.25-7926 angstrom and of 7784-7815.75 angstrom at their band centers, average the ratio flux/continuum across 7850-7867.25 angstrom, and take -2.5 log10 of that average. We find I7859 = 0.020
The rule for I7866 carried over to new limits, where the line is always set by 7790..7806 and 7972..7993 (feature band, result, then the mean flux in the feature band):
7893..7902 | 0.29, 28.1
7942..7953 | -1.00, 31.9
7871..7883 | 0.40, 28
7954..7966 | -0.19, 29.8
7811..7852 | 0.21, 28.6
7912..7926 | -0.02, 29.2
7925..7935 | 0.41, 28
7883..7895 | 0.78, 27.1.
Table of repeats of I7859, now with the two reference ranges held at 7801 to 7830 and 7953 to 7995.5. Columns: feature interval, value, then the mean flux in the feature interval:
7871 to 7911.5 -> 0.03 mag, 28.1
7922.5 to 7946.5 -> 0.03 mag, 28.3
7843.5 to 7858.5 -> 0.02 mag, 28.2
